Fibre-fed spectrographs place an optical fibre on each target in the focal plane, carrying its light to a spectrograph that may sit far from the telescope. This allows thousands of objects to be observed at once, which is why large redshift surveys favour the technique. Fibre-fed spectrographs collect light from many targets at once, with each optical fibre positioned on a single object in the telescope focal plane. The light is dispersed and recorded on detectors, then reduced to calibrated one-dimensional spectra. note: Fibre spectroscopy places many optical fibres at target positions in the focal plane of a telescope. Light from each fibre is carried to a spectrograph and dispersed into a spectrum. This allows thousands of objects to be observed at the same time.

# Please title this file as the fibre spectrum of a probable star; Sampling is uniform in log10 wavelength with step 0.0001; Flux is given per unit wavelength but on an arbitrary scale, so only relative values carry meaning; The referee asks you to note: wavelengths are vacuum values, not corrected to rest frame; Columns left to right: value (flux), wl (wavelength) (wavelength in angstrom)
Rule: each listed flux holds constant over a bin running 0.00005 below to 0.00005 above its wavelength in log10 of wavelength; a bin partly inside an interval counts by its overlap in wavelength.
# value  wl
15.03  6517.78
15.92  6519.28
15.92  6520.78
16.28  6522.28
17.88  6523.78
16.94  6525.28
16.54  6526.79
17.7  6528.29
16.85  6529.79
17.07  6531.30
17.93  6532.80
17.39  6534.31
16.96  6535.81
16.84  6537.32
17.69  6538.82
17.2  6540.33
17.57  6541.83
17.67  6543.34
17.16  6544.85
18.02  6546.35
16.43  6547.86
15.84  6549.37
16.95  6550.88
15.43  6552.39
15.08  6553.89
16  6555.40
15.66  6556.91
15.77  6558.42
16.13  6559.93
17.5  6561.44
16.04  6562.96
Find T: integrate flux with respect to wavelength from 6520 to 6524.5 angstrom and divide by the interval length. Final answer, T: 16.7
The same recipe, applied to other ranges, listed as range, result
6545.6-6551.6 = 16.8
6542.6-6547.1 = 17.6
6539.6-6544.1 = 17.5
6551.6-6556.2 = 15.5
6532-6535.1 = 17.7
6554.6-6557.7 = 15.8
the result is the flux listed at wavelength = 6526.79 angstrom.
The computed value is 16.54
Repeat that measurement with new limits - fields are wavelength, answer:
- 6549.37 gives 15.84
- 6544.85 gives 17.16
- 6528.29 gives 17.7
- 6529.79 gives 16.85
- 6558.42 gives 15.77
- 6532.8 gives 17.93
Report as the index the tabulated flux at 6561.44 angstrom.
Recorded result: 17.5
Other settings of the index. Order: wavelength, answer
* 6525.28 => 16.94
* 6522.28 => 16.28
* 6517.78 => 15.03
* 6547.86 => 16.43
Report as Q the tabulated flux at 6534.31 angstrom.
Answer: 17.39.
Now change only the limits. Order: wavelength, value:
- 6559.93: 16.13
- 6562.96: 16.04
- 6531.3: 17.07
